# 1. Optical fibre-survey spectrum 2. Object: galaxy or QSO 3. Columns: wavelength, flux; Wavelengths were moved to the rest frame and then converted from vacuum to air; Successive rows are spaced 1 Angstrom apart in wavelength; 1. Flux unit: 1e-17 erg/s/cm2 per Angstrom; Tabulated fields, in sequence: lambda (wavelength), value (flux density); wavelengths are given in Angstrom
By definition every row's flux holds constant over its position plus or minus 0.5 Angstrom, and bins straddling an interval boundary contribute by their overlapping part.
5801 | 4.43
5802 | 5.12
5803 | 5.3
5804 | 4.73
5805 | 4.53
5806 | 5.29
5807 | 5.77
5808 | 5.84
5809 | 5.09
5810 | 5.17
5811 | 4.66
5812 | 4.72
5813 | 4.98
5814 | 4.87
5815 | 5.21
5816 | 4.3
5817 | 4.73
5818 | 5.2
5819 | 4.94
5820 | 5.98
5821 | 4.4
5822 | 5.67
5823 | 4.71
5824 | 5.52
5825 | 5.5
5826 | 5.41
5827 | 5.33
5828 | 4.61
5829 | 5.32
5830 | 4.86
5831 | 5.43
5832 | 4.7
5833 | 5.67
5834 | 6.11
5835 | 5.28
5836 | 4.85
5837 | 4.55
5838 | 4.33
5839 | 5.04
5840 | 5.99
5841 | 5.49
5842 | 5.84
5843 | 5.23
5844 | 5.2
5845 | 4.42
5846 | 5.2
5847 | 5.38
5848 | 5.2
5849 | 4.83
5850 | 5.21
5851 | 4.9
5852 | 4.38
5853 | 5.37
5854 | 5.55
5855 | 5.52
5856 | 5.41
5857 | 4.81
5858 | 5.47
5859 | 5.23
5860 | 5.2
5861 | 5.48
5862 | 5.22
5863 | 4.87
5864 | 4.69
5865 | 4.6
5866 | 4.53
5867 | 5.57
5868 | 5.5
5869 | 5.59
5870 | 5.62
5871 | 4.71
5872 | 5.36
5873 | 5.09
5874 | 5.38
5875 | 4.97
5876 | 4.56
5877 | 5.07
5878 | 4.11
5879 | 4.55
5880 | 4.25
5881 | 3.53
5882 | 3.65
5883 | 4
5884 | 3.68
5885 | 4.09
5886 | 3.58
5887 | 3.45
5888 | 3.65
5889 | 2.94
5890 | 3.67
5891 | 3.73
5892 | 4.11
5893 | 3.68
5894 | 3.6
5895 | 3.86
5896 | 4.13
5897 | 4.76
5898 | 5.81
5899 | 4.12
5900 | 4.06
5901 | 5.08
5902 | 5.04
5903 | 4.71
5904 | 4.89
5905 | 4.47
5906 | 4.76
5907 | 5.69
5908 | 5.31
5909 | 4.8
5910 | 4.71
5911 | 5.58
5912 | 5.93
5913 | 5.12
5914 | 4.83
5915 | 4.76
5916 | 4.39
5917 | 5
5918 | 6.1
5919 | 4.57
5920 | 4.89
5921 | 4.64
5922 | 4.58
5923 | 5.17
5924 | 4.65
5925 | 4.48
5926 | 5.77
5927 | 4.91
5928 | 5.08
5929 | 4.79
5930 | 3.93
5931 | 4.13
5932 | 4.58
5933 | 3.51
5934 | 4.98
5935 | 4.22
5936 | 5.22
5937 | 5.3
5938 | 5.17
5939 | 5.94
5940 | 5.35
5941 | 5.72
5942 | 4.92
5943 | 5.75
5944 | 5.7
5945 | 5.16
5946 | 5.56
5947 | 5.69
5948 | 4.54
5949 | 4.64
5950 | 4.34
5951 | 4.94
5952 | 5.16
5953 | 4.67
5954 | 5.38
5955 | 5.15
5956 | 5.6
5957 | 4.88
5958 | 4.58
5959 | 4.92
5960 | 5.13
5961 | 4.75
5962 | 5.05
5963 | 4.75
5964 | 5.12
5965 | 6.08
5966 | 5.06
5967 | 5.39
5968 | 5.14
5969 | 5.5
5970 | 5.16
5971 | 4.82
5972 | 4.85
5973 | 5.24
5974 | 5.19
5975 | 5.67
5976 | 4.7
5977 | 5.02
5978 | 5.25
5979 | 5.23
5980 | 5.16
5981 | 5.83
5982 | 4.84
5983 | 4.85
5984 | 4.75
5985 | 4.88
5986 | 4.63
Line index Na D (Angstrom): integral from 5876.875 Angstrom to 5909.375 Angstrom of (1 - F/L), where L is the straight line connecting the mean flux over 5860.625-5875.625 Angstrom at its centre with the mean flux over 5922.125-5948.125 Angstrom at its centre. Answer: 5.3 Angstrom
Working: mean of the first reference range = 5.14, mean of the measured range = 4.26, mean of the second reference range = 5.01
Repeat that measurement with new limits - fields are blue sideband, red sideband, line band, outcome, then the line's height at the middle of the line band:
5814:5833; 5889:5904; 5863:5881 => -1.4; 4.56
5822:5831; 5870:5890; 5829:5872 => -3.6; 4.78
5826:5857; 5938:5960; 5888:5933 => 4.5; 5.17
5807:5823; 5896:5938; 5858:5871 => -0.5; 4.96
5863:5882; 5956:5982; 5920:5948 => 0.3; 5.03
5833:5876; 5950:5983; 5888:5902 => 2.8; 5.15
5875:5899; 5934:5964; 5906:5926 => -2.2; 4.54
